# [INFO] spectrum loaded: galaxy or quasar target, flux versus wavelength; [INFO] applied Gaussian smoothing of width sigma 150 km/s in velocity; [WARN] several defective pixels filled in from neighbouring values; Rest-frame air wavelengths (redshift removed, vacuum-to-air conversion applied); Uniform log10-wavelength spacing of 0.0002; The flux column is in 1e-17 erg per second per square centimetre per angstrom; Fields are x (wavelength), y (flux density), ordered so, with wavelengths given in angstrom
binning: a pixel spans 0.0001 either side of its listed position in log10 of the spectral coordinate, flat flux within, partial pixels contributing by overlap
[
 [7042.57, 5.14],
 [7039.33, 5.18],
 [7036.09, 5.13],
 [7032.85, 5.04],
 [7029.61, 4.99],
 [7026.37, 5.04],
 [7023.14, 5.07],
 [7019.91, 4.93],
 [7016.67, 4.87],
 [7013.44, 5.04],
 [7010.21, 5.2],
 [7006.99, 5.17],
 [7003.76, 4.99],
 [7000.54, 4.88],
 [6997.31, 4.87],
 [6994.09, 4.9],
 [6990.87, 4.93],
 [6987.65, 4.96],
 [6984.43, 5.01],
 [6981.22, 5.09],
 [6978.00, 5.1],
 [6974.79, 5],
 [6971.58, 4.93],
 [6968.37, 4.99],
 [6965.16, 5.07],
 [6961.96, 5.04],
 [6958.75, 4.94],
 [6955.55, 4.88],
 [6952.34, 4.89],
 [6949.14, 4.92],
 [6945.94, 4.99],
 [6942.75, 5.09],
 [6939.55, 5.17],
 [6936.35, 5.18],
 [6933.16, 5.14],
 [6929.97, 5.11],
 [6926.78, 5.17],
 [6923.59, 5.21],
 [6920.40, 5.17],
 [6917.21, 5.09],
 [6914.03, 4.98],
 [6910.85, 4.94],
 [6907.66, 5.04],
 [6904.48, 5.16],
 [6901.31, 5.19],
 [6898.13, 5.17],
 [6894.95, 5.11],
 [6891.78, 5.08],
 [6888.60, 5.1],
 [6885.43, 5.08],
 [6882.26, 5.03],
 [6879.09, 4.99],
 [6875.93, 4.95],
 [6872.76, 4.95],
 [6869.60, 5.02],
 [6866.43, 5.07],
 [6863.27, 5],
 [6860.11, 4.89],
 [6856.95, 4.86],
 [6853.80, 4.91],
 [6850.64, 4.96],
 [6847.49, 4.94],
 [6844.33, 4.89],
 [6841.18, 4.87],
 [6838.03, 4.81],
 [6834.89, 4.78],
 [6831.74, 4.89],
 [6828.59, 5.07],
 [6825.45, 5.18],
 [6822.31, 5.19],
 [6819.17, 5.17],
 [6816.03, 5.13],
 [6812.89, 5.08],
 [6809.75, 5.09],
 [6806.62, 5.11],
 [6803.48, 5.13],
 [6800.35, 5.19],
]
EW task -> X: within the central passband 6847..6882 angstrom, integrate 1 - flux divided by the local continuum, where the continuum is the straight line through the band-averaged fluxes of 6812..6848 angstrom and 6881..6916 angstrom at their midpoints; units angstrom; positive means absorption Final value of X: 0.6 angstrom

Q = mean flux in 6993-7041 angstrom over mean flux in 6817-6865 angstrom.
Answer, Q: 1.01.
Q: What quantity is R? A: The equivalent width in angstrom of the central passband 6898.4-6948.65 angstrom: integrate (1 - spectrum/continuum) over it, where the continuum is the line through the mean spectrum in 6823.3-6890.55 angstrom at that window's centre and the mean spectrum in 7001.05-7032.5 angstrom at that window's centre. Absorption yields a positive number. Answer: -1.14 angstrom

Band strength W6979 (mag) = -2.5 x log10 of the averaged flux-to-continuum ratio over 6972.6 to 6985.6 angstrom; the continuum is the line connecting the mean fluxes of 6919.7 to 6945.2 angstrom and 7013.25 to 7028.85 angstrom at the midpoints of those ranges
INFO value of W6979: 0.00 mag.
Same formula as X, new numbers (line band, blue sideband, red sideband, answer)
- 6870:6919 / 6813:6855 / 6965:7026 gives -0.6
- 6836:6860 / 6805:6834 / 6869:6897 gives 0.8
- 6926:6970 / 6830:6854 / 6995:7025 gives -0.7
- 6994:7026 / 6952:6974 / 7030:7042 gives 0.4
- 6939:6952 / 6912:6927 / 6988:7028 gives 0.2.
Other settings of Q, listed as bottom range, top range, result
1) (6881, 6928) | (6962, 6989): 0.98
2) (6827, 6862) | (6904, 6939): 1.04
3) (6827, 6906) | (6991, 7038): 1.00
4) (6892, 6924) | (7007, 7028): 0.99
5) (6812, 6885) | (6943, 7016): 1.00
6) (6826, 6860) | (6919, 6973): 1.03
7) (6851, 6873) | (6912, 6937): 1.03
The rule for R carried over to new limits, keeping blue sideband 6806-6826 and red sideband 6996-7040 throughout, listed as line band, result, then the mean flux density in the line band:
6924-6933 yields -0.1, 5.15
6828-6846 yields 0.9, 4.87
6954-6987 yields 0.3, 5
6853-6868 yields 0.5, 4.95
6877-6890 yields 0.1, 5.05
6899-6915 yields 0.1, 5.07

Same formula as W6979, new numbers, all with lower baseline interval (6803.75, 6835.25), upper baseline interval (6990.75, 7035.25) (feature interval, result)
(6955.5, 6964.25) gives 0.01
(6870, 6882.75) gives 0.02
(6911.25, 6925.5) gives -0.01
